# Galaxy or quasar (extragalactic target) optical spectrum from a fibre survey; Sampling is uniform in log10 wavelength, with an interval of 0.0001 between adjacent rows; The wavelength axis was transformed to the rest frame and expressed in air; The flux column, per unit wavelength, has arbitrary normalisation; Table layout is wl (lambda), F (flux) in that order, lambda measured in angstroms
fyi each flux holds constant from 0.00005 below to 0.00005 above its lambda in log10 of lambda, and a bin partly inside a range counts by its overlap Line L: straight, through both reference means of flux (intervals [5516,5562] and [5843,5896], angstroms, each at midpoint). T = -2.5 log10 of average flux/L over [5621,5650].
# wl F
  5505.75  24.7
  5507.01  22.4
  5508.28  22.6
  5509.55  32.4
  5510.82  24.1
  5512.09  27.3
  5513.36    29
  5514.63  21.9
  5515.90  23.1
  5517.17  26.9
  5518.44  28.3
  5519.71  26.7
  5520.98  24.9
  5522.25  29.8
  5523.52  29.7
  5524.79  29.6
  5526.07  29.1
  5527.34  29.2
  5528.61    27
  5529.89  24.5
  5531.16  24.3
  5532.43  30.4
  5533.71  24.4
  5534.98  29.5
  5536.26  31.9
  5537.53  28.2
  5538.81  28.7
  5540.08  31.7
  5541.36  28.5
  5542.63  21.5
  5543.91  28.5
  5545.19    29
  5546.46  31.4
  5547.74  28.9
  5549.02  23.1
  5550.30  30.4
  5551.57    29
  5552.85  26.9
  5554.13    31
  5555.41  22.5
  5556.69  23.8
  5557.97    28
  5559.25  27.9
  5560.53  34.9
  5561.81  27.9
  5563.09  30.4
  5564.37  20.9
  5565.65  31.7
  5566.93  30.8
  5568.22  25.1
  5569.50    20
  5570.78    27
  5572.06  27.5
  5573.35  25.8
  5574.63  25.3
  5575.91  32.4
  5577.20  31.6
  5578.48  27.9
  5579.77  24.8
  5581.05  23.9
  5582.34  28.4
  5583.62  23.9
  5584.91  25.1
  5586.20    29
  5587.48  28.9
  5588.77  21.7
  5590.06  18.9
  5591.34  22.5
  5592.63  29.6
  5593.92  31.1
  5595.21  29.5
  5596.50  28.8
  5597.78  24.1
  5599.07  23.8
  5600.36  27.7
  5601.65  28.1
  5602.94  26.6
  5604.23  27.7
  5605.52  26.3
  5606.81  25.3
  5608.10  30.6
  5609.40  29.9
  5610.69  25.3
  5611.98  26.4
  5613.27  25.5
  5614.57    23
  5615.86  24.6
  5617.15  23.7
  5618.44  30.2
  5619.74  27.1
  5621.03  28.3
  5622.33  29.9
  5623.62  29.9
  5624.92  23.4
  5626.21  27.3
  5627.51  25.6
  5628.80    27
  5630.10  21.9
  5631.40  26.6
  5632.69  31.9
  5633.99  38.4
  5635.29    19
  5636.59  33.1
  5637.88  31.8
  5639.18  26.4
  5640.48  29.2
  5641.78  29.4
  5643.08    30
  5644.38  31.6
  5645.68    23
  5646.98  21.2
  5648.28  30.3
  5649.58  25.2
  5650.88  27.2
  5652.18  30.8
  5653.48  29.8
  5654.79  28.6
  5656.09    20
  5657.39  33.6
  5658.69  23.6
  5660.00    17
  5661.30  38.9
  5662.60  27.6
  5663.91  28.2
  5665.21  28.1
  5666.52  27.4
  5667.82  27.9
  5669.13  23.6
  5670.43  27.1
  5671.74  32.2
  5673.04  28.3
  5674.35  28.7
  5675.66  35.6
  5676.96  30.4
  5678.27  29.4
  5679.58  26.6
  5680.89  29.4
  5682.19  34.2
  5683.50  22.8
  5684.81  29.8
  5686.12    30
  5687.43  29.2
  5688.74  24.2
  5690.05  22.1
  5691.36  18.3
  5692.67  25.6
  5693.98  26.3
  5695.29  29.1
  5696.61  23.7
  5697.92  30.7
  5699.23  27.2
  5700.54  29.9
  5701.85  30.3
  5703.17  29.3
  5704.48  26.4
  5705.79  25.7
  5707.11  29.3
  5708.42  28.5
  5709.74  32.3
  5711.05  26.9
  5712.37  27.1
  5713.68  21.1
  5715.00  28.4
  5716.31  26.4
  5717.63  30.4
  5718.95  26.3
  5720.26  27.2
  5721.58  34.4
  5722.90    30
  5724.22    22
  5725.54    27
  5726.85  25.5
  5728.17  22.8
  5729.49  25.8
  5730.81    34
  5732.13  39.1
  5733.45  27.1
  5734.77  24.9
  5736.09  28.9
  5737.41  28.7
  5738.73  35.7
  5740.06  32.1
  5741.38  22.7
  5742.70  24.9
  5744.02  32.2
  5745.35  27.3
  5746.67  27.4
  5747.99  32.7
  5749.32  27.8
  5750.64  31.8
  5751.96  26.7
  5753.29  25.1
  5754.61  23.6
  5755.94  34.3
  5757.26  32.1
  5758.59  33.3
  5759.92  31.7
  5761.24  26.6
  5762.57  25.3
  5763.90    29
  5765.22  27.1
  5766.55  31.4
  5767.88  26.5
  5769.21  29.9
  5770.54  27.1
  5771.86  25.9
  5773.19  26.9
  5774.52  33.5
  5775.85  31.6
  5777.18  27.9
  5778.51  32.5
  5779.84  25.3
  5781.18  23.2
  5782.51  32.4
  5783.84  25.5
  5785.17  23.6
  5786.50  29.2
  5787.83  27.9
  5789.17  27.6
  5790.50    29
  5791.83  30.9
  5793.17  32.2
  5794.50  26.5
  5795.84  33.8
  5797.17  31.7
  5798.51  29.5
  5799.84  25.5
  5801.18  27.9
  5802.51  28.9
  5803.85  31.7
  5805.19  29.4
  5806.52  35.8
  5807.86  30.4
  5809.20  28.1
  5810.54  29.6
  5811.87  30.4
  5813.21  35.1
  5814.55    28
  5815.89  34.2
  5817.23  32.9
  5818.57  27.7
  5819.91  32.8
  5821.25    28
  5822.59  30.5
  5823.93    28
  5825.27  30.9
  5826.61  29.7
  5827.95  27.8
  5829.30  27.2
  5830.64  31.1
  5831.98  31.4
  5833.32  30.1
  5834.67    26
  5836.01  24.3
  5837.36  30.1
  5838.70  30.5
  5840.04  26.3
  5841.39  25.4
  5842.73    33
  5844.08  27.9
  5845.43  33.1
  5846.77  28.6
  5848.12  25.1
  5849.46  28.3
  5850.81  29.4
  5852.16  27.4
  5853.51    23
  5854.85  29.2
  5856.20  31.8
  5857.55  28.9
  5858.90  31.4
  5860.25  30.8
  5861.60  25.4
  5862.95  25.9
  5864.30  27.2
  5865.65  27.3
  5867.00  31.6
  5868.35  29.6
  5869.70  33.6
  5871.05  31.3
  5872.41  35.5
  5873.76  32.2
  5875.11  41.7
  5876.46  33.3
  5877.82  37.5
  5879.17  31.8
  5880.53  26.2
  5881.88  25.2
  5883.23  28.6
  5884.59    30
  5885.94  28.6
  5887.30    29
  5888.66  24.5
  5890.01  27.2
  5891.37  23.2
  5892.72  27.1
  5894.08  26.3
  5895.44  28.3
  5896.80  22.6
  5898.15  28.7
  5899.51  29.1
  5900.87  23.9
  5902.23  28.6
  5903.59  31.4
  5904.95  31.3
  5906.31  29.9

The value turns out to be 0.02 mag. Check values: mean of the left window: 27.9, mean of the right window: 29.3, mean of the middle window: 27.9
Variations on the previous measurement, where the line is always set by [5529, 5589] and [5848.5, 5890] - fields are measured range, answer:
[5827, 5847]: 0.03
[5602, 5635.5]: 0.03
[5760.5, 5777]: 0.02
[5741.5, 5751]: 0.01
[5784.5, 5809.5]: -0.01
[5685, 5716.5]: 0.06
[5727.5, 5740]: -0.04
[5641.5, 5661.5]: 0.04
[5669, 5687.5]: -0.04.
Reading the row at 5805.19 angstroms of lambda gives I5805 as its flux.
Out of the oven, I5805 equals 29.4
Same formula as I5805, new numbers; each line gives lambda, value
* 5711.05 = 26.9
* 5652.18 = 30.8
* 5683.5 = 22.8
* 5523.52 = 29.7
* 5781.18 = 23.2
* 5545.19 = 29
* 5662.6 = 27.6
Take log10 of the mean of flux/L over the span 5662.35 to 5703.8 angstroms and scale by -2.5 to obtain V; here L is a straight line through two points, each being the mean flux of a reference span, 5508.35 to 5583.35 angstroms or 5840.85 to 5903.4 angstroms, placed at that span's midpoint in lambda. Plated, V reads 0.01 mag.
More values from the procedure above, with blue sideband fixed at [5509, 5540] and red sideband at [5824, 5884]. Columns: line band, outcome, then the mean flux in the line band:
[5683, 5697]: 0.12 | 25.6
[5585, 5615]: 0.06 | 26.5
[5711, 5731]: 0.07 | 27.1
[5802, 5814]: -0.06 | 31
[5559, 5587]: 0.02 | 27.4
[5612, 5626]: 0.06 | 26.6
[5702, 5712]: 0.01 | 28.4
